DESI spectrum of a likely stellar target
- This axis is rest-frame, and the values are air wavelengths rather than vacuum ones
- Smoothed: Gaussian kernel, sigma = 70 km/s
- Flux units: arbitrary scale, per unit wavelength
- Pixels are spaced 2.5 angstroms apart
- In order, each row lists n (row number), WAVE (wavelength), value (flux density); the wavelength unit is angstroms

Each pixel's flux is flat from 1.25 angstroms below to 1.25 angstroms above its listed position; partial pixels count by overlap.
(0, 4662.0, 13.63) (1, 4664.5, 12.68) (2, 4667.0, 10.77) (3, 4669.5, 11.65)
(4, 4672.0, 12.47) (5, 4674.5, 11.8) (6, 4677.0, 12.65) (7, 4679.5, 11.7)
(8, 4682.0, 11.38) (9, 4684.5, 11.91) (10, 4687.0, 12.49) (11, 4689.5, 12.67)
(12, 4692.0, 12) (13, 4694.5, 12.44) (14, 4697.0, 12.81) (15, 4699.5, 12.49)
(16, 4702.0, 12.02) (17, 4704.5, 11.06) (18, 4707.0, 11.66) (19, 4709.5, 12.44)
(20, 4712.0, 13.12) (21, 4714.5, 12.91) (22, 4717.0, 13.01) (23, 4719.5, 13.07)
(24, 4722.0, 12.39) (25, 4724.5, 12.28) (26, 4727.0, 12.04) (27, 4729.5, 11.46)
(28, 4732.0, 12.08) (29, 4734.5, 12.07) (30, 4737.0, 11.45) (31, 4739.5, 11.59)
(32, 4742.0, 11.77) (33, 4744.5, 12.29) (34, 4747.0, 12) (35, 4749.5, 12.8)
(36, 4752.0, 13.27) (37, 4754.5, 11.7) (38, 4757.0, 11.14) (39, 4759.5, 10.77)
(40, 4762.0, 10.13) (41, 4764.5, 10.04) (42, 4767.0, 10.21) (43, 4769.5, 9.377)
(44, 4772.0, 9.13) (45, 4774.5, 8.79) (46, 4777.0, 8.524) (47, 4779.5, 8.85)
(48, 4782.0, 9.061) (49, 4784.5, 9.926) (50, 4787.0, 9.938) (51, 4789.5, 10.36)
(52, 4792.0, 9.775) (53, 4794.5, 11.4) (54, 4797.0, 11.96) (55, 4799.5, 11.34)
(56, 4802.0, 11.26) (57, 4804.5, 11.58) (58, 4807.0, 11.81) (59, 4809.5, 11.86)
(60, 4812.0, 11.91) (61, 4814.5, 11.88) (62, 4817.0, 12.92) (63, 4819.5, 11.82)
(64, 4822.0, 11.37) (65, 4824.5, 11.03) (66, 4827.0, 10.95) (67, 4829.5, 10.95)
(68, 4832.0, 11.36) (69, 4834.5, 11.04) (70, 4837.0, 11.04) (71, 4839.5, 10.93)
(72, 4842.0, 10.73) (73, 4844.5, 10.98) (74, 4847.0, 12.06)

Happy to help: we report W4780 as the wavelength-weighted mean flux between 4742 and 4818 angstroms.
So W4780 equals 10.9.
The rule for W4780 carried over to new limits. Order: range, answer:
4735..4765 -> 11.6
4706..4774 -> 11.7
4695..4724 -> 12.4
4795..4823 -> 11.8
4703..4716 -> 12.2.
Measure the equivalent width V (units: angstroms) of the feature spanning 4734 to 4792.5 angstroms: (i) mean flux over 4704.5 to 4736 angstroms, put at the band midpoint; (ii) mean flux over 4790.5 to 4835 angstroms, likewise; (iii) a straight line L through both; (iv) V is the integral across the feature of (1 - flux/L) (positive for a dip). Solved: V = 6.4 angstroms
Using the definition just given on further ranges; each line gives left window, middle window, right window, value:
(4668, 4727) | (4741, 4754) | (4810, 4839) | -0.5 angstroms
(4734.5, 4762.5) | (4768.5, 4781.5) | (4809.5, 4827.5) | 3.1 angstroms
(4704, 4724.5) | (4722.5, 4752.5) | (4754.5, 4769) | -1.5 angstroms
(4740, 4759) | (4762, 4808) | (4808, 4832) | 6.4 angstroms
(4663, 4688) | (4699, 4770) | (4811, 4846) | -0.6 angstroms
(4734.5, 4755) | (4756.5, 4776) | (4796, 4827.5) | 3.4 angstroms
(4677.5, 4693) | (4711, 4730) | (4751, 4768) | -1.7 angstroms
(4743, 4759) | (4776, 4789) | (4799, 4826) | 2.8 angstroms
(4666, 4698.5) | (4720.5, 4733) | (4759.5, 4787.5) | -1.4 angstroms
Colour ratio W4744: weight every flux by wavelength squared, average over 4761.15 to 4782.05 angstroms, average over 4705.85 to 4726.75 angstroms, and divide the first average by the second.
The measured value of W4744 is 0.8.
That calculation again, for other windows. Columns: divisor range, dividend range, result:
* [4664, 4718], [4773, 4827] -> 0.93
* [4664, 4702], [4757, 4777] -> 0.84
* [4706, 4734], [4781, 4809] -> 0.90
